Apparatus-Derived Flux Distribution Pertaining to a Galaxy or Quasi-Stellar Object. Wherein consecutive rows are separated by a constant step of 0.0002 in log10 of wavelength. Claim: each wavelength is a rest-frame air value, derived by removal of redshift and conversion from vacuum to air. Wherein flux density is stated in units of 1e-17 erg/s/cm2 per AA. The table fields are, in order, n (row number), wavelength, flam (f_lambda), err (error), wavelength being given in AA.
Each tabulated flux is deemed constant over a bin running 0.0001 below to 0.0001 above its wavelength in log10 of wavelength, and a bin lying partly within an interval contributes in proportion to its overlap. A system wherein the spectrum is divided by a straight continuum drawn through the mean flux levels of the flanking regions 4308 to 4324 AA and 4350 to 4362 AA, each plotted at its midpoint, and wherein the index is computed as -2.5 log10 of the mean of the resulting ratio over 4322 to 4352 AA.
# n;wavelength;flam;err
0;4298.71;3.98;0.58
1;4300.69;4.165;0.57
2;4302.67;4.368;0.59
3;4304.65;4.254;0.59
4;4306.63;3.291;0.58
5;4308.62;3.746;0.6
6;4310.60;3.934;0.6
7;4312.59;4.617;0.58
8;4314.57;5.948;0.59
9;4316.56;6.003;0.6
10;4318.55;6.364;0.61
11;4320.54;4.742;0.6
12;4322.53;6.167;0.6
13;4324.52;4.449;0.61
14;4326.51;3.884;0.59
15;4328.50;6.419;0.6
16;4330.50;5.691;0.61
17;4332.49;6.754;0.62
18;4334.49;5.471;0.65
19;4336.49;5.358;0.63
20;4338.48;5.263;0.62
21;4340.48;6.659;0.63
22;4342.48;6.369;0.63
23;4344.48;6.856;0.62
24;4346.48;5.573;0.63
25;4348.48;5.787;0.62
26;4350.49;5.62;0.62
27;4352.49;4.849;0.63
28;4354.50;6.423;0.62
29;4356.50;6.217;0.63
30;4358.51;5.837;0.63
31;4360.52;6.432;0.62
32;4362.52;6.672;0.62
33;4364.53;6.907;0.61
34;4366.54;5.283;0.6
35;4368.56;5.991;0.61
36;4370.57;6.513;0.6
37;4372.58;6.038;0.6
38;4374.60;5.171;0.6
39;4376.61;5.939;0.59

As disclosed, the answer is -0.03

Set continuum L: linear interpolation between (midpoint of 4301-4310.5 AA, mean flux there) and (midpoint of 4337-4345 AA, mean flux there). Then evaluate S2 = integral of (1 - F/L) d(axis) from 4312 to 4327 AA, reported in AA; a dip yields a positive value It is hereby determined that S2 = -1.7 AA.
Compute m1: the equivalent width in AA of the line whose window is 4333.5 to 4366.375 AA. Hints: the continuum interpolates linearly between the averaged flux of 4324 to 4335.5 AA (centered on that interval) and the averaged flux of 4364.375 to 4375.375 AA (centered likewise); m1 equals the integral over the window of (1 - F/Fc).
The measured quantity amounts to -1.7 AA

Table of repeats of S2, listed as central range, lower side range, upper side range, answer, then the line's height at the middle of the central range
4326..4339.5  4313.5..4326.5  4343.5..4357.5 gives 0.1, 5.65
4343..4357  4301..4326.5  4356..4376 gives -0.5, 5.69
